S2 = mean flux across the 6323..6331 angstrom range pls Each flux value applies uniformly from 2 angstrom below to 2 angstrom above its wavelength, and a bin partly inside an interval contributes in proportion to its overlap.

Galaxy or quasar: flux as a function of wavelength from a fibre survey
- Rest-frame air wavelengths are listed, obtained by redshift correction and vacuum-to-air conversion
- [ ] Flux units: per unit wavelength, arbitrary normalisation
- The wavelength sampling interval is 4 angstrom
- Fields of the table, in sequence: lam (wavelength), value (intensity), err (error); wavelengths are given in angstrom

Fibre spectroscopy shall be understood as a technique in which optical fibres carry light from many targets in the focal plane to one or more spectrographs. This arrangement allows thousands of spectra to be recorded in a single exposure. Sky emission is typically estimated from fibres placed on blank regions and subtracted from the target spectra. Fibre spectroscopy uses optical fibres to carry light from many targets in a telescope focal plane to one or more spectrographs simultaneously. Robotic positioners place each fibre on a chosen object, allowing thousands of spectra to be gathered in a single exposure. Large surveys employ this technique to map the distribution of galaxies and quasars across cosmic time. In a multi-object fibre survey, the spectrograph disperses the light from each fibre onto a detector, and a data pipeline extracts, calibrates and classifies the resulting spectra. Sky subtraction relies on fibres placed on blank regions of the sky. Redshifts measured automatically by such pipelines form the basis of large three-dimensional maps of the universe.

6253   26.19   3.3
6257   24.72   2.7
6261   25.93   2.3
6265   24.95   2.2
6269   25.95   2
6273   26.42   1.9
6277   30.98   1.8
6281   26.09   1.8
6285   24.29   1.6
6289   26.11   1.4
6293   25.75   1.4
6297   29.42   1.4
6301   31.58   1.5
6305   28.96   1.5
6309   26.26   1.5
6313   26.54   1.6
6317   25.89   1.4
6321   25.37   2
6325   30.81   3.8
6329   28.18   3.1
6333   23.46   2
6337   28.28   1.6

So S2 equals 29.5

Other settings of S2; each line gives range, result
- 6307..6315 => 26.4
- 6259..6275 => 25.8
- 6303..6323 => 26.6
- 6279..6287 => 25.2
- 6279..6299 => 26.3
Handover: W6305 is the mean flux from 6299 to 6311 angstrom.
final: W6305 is 28.9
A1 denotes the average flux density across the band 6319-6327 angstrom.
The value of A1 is 28.1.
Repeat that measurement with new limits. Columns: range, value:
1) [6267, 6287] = 26.7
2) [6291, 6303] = 28.9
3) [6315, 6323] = 25.6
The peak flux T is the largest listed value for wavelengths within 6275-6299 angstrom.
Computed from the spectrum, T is 30.98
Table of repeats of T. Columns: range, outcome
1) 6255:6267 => 25.93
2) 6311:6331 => 30.81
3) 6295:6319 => 31.58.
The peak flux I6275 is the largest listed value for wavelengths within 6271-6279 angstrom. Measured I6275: 30.98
